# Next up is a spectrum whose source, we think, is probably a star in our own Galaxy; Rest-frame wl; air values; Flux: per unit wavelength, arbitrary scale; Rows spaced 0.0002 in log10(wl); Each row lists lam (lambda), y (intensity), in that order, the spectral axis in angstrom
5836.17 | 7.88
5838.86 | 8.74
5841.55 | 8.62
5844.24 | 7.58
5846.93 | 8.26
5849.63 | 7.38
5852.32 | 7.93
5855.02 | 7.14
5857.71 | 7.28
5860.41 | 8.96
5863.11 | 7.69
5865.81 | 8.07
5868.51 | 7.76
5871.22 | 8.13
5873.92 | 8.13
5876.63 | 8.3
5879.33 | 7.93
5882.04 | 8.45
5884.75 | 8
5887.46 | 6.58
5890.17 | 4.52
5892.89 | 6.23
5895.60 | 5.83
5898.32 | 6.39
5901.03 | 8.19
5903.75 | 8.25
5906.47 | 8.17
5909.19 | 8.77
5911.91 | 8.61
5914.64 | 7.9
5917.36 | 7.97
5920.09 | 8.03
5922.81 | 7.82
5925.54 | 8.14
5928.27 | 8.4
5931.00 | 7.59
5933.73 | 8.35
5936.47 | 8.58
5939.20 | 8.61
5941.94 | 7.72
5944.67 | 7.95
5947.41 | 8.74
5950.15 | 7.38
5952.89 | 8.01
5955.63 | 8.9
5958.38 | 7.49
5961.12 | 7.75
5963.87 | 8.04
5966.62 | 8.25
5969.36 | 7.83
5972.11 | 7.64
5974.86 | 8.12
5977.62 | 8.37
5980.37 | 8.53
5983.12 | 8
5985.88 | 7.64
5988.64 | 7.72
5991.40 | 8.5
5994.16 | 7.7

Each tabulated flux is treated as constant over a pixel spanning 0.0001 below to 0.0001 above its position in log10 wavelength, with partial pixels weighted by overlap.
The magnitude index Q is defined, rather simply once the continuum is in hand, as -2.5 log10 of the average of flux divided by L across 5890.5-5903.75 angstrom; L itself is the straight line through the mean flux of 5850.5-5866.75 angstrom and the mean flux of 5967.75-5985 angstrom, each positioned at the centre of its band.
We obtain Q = 0.19 mag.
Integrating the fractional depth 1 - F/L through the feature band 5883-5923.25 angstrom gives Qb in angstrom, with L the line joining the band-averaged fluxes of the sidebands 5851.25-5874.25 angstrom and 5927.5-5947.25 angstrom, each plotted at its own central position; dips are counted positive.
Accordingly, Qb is 3.2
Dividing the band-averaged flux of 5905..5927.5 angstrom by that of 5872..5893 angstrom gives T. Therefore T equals 1.11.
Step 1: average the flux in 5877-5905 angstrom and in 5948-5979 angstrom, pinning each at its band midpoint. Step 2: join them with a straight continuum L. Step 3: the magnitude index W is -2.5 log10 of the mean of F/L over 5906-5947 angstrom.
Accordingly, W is -0.09 mag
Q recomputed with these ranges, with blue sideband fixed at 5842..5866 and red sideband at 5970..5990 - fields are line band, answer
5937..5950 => -0.03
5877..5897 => 0.15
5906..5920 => -0.05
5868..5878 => -0.03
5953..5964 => -0.01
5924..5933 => -0.02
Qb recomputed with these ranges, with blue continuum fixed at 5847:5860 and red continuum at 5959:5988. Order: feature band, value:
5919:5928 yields -0.23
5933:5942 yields -0.59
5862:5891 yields 0.16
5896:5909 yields 0.13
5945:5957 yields -0.46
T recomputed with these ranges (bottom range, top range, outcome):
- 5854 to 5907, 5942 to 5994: 1.07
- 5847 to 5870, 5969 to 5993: 1.03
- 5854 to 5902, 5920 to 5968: 1.09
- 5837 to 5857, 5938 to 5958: 1.03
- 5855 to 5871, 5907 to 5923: 1.04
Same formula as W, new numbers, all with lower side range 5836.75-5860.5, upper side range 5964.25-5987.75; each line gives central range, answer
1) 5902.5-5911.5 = -0.058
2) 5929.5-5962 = -0.011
